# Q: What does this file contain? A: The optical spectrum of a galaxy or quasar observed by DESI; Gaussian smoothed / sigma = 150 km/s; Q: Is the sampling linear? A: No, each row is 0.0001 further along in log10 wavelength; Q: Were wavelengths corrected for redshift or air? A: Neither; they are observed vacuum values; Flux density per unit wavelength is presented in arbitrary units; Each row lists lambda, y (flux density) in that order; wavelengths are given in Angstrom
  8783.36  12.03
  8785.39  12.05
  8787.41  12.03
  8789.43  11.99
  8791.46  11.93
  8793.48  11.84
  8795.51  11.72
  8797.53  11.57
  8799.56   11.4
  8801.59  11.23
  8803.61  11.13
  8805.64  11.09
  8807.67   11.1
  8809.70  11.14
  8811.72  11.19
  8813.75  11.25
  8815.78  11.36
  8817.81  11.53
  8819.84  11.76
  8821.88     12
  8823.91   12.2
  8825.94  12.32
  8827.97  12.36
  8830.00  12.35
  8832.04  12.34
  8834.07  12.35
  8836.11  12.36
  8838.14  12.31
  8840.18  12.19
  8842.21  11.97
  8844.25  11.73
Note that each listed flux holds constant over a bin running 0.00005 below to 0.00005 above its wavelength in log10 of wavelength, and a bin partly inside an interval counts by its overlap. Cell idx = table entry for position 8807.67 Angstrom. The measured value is 11.1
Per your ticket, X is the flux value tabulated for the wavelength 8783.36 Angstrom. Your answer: 12.03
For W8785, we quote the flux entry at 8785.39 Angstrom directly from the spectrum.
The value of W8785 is 12.05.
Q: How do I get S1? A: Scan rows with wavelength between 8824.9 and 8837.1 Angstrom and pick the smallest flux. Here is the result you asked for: 12.32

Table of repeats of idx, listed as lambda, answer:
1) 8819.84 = 11.76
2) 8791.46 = 11.93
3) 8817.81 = 11.53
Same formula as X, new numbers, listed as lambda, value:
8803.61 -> 11.13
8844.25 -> 11.73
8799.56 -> 11.4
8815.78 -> 11.36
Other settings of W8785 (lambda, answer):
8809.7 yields 11.14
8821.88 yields 12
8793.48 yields 11.84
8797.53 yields 11.57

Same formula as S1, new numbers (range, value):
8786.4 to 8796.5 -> 11.72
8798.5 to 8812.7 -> 11.09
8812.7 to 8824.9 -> 11.25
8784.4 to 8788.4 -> 12.03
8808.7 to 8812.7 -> 11.14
